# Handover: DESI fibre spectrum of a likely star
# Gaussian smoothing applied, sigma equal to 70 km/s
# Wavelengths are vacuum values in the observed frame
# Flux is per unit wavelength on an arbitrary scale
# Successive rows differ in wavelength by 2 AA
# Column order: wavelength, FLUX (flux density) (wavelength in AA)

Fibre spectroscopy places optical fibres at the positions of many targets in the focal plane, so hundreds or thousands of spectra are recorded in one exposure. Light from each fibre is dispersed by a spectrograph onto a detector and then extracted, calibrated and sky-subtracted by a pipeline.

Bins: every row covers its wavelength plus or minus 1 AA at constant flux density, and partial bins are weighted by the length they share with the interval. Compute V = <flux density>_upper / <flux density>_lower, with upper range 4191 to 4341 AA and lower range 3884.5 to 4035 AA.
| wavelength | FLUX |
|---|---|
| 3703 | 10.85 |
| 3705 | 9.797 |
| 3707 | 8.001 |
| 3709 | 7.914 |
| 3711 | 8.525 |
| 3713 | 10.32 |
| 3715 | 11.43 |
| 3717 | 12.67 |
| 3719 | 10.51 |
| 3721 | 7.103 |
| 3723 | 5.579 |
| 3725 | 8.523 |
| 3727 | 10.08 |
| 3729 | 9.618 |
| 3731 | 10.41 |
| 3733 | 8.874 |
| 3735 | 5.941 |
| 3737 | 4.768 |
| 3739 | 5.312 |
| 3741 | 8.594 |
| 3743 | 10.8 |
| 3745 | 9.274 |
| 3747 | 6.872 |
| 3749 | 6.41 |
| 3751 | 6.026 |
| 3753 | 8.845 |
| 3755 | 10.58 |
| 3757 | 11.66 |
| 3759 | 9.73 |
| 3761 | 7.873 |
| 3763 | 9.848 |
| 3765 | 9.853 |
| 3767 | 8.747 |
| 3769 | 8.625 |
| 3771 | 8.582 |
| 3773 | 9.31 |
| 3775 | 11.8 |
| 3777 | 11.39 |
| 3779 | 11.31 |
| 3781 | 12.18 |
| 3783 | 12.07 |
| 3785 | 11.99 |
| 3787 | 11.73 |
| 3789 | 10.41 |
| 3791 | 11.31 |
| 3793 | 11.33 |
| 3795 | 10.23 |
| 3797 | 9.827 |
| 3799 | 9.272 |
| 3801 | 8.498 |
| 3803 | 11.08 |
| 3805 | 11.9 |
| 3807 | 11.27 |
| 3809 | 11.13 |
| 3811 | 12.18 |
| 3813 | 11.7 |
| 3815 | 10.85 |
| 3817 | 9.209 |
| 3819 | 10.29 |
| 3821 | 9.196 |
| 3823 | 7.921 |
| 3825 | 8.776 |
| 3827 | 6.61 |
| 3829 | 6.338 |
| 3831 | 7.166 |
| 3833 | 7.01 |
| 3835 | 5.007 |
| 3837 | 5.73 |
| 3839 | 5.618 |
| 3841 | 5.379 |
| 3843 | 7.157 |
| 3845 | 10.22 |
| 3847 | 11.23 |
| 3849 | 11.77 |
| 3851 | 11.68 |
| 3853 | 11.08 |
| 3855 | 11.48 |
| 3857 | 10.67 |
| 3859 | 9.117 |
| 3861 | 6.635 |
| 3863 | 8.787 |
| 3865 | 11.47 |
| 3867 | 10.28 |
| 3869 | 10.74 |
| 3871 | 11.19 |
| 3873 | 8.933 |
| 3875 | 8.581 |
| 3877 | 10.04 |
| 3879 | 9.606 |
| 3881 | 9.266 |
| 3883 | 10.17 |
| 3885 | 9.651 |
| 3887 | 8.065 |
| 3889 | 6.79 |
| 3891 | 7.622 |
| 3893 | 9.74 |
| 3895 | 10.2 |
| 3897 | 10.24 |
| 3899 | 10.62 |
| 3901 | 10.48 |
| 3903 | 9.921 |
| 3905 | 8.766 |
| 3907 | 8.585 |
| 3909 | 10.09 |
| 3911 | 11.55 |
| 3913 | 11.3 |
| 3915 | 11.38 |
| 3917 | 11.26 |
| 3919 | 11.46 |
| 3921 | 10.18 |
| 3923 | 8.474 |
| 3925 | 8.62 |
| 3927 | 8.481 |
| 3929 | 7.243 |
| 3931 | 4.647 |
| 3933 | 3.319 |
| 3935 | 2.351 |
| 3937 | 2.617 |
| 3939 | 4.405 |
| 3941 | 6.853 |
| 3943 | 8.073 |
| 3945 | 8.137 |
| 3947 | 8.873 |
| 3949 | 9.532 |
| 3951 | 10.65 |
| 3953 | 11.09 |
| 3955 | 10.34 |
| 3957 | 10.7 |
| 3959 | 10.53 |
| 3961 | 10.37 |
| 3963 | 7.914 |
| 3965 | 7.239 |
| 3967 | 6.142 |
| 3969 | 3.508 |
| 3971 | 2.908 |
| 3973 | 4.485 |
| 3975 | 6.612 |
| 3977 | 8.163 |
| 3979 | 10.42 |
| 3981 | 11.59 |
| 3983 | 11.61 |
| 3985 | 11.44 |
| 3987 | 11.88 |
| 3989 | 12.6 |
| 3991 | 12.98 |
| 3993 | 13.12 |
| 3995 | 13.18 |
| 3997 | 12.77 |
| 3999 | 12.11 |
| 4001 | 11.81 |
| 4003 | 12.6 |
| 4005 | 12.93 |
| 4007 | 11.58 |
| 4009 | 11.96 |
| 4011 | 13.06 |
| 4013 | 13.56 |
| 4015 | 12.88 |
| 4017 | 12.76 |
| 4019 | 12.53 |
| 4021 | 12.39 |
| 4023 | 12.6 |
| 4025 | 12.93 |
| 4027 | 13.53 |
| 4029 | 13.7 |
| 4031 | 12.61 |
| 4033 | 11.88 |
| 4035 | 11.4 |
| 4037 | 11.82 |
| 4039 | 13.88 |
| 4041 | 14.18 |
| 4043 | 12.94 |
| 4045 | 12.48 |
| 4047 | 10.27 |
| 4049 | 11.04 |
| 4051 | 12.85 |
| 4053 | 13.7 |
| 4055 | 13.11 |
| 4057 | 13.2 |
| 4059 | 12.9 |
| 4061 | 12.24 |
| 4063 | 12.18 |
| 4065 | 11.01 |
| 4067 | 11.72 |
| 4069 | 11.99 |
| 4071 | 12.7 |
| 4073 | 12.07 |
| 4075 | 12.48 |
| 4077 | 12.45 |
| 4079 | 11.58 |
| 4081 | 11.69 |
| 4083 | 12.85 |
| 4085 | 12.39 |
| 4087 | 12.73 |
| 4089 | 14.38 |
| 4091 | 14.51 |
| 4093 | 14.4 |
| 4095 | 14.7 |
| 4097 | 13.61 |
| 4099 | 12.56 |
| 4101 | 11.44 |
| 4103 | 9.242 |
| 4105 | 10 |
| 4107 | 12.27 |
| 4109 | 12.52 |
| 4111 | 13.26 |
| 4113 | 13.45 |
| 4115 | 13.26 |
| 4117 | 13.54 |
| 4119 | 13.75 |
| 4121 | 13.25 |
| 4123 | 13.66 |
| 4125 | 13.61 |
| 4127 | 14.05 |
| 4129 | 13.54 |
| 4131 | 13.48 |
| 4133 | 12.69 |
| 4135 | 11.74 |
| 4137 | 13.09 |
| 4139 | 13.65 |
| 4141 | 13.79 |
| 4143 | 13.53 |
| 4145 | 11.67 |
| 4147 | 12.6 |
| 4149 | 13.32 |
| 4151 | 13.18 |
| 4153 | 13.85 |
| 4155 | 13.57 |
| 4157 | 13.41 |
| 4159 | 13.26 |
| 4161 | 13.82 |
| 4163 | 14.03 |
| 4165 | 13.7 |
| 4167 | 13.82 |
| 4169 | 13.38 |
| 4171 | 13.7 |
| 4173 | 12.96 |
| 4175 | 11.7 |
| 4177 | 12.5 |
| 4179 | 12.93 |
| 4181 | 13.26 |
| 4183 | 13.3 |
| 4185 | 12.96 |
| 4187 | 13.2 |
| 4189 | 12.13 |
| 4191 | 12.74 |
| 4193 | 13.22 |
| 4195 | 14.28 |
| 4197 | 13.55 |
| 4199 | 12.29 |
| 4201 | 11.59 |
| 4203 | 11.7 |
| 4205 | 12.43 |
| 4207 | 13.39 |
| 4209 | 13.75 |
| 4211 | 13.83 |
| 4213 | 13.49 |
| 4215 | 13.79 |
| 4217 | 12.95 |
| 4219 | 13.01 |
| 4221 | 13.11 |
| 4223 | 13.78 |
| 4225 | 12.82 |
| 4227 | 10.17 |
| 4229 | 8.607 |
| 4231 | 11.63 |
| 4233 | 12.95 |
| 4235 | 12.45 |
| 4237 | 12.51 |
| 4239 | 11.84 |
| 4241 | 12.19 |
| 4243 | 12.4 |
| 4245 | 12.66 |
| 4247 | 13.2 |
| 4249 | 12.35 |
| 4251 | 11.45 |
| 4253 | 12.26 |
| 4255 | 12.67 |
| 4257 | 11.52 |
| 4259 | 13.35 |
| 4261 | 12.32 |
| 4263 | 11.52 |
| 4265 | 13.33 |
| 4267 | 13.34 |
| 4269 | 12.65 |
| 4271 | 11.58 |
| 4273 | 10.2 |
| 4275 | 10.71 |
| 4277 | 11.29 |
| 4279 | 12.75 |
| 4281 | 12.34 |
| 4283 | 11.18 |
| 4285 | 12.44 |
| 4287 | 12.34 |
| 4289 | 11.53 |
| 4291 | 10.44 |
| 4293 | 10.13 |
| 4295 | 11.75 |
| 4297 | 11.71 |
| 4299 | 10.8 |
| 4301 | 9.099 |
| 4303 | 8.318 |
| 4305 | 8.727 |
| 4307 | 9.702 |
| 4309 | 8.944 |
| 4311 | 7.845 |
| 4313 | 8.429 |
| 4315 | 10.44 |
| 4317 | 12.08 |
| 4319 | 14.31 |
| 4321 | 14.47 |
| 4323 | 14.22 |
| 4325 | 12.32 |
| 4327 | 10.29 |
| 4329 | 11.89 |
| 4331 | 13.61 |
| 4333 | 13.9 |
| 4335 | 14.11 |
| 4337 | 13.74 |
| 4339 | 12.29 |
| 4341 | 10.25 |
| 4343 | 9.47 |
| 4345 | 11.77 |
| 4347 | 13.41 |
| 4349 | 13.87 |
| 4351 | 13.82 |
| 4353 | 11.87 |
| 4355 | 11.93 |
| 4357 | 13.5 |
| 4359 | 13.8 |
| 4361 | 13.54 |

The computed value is 1.22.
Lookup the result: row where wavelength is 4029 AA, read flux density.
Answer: 13.7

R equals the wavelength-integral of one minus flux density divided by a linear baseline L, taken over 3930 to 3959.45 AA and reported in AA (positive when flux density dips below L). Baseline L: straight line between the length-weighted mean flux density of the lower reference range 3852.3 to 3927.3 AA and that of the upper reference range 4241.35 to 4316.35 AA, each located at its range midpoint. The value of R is 7.6 AA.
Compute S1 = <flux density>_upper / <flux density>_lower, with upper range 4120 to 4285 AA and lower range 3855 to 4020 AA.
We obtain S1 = 1.3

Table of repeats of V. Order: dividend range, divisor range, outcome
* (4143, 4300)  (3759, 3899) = 1.30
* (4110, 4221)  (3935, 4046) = 1.25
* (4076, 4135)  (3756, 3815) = 1.22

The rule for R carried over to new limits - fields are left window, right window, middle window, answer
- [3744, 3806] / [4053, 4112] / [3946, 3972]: 6.85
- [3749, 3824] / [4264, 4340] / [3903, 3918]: 0.22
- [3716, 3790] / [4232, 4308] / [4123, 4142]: -3.89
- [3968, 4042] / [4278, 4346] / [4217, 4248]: -2.21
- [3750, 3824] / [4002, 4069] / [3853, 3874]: 1.88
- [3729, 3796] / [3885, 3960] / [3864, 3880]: -2.01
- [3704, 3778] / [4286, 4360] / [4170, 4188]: -3.23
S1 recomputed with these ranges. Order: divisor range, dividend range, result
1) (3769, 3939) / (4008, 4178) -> 1.37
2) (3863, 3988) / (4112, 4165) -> 1.51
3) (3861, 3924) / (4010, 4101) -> 1.30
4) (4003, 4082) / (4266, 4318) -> 0.87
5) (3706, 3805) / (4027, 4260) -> 1.35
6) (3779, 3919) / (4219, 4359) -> 1.22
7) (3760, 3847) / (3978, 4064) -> 1.31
